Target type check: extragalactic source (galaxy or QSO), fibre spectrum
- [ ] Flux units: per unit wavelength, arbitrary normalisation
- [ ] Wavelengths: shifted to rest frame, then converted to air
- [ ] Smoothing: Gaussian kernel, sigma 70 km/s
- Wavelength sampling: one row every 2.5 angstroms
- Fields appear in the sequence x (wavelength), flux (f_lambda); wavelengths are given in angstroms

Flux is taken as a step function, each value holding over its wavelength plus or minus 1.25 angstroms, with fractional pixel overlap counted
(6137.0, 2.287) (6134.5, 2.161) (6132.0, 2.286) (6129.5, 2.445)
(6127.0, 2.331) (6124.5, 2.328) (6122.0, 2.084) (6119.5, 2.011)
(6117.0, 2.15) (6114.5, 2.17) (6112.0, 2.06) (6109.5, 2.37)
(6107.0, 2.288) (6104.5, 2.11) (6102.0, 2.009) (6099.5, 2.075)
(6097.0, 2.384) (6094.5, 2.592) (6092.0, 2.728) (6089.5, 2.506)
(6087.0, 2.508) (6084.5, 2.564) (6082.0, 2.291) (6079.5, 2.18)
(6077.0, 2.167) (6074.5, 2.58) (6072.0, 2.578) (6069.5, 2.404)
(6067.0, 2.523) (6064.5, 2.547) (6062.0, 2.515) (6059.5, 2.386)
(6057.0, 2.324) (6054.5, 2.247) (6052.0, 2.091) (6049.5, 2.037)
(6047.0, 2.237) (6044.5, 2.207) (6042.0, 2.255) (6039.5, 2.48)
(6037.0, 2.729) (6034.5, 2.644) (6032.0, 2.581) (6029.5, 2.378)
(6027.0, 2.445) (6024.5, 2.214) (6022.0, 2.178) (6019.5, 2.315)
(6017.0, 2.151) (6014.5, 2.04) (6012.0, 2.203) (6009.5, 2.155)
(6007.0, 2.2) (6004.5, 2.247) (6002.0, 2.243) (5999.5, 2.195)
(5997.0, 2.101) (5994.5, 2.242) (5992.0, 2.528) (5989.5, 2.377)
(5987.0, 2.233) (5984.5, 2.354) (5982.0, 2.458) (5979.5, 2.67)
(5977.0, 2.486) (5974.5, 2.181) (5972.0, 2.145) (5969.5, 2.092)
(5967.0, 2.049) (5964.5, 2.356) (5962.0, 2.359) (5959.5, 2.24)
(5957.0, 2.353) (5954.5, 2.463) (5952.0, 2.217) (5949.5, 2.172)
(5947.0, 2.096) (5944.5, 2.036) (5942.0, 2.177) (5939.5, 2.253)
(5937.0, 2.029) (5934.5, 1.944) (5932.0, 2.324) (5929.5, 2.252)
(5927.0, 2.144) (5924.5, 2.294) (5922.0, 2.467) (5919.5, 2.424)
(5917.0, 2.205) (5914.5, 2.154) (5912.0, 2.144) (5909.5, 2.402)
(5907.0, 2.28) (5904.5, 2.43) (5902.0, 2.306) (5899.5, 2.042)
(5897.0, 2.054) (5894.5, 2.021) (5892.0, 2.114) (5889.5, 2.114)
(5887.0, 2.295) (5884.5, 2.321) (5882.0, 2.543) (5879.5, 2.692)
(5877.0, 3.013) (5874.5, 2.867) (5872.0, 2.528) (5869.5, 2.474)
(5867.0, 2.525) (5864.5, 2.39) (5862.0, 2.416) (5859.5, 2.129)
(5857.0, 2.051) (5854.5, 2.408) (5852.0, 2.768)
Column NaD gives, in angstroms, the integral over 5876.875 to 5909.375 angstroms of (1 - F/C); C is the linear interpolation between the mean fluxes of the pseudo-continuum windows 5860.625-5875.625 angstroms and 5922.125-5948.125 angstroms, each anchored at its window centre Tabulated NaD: 1.2 angstroms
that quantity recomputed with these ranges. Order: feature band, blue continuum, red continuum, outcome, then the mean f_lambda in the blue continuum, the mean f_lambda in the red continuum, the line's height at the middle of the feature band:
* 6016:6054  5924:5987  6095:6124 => -2.1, 2.24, 2.17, 2.21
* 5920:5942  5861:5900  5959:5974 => 0.7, 2.41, 2.2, 2.29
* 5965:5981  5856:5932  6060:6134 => 0.4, 2.34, 2.34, 2.34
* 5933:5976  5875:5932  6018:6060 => 2.5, 2.31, 2.34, 2.32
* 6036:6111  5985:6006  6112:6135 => -4.2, 2.27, 2.21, 2.24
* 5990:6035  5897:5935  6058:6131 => 0.5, 2.25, 2.34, 2.3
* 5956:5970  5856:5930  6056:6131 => 0.5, 2.34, 2.34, 2.34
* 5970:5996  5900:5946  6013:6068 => -0.8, 2.23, 2.34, 2.29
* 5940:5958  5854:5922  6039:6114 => 1.0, 2.35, 2.34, 2.34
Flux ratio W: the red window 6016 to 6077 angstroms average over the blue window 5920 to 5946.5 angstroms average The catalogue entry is 1.08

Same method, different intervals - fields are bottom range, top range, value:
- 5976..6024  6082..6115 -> 1.02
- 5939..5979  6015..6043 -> 1.07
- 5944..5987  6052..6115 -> 1.04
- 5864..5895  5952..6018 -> 0.92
